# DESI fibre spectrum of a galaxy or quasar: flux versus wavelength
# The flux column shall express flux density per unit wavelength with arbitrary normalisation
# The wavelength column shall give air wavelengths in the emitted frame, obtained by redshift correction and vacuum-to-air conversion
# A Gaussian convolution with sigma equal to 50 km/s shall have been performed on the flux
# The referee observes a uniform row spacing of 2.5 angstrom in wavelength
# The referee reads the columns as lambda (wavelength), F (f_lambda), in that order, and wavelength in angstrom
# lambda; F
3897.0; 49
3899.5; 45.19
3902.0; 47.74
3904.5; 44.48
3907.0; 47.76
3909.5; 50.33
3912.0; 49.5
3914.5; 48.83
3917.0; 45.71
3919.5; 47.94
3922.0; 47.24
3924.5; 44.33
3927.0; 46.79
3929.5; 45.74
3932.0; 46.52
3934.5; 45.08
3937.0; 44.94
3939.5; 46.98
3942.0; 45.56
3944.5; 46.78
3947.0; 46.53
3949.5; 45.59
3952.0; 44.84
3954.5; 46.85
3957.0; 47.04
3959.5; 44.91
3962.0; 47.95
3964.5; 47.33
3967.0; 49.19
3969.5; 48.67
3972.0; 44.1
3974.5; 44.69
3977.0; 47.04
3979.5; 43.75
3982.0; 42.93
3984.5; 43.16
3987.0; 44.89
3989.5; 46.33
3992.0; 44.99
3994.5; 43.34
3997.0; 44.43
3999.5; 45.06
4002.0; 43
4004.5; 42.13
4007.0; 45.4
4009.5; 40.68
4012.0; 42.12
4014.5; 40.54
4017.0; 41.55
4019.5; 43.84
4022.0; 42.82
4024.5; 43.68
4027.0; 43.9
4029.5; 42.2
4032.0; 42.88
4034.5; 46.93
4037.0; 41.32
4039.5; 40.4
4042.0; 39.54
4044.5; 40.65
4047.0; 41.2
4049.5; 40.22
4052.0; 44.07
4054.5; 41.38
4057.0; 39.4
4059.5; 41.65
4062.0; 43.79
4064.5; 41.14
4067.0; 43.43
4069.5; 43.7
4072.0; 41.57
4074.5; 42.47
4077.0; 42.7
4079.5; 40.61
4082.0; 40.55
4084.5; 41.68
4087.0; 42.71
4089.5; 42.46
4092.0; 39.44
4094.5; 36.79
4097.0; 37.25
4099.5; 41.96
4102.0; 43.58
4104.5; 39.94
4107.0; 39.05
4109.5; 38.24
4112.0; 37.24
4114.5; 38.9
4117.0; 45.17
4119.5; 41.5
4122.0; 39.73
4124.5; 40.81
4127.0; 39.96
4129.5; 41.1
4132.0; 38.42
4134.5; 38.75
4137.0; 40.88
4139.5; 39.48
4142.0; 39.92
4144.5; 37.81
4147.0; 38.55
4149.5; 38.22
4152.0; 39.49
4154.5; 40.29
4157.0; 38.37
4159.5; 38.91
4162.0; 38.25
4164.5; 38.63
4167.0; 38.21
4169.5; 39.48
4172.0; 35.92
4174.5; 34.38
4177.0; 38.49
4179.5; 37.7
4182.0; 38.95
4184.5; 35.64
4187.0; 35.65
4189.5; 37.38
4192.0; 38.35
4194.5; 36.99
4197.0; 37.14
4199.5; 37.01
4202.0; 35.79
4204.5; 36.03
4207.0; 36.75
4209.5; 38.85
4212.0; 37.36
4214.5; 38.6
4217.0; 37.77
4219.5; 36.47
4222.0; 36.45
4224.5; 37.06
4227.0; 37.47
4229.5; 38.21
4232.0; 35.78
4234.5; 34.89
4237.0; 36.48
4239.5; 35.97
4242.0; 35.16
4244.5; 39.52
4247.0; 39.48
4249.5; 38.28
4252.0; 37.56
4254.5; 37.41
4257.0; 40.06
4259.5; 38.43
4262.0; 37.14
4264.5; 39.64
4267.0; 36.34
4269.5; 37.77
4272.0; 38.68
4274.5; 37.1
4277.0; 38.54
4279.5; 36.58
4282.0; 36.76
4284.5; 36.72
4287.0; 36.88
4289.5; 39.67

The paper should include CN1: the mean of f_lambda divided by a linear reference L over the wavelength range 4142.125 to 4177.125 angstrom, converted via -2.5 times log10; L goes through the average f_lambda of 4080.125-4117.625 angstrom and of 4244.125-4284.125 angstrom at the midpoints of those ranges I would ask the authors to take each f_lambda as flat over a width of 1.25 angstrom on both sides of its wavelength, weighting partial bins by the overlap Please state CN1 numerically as 0.03 mag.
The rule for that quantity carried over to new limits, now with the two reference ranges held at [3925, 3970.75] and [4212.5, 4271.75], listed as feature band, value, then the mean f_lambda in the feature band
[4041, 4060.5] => 0.060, 41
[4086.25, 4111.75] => 0.050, 40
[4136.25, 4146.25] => 0.032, 39.4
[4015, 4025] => 0.038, 42.7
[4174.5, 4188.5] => 0.066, 37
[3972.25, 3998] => 0.019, 44.5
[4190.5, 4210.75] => 0.047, 37.1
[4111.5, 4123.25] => 0.016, 40.7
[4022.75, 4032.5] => 0.022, 43.2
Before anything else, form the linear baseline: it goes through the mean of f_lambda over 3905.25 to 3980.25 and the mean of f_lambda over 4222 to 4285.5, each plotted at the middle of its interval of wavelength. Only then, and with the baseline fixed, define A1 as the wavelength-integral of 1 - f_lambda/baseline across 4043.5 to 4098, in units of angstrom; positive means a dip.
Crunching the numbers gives 1.9 angstrom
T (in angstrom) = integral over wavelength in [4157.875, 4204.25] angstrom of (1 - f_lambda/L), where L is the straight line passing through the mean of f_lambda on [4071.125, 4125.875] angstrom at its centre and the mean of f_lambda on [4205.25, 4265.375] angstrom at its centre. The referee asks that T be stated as 1.7 angstrom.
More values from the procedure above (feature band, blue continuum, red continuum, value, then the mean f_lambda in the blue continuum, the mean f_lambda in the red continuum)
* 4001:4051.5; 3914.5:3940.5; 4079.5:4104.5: 0.7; 46.2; 40.7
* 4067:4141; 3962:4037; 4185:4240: 0.0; 44.2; 36.9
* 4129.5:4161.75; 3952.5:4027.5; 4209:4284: 0.9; 44.6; 37.5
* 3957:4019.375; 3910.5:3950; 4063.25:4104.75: 0.1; 46.5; 41.3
